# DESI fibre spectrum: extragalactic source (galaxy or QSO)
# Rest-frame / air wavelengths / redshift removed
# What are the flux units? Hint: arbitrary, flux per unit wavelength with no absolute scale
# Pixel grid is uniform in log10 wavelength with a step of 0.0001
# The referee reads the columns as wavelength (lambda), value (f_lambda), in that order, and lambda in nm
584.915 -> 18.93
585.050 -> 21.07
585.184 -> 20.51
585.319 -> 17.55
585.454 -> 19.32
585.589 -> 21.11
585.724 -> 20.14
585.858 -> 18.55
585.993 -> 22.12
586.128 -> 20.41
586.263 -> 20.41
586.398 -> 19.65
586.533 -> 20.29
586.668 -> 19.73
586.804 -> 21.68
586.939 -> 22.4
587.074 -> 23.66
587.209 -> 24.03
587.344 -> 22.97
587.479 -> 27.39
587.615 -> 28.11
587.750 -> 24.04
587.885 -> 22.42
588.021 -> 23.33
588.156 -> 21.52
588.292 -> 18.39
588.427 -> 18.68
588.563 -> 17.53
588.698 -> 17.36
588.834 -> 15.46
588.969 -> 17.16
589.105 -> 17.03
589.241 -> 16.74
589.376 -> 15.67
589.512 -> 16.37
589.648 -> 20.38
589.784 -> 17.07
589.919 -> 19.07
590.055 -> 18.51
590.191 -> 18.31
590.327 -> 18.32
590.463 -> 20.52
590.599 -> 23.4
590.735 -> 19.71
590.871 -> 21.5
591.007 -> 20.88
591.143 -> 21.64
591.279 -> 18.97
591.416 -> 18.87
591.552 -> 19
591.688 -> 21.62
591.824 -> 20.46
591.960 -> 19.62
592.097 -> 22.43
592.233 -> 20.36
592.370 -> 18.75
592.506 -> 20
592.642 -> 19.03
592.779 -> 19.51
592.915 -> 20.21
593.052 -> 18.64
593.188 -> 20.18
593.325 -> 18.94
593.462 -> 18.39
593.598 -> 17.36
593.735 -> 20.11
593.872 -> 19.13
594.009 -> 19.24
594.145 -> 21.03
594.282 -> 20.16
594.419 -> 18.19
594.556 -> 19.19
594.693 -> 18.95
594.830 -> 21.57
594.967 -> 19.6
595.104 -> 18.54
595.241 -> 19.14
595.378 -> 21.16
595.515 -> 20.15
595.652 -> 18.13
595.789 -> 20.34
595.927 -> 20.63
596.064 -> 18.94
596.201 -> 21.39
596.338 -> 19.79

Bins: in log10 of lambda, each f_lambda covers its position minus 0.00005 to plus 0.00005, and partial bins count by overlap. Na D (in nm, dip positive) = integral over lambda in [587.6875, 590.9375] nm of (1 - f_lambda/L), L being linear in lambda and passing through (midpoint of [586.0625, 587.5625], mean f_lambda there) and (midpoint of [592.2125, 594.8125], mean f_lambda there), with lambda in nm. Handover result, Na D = 0.31 nm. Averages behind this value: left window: 22.1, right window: 19.4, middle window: 19.1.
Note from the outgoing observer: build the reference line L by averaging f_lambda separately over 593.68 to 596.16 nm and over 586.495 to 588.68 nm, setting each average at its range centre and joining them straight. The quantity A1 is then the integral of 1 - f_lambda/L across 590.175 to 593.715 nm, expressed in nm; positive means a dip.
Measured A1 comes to 0.14 nm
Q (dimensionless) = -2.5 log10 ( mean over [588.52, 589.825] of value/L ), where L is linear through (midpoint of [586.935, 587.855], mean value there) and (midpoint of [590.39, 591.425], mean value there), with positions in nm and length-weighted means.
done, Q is 0.31 mag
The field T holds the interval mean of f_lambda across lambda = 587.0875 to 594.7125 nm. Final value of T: 19.9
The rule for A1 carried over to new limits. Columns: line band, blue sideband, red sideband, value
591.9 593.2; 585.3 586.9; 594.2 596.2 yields -0.002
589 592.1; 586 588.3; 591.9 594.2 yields 0.217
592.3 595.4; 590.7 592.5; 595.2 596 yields 0.106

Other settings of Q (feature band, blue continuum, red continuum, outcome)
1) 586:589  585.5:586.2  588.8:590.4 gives -0.112 mag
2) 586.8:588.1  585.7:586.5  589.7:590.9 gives -0.202 mag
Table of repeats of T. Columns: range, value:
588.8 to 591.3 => 18.8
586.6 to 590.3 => 20.2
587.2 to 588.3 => 23.8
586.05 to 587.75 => 22.6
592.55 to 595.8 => 19.4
